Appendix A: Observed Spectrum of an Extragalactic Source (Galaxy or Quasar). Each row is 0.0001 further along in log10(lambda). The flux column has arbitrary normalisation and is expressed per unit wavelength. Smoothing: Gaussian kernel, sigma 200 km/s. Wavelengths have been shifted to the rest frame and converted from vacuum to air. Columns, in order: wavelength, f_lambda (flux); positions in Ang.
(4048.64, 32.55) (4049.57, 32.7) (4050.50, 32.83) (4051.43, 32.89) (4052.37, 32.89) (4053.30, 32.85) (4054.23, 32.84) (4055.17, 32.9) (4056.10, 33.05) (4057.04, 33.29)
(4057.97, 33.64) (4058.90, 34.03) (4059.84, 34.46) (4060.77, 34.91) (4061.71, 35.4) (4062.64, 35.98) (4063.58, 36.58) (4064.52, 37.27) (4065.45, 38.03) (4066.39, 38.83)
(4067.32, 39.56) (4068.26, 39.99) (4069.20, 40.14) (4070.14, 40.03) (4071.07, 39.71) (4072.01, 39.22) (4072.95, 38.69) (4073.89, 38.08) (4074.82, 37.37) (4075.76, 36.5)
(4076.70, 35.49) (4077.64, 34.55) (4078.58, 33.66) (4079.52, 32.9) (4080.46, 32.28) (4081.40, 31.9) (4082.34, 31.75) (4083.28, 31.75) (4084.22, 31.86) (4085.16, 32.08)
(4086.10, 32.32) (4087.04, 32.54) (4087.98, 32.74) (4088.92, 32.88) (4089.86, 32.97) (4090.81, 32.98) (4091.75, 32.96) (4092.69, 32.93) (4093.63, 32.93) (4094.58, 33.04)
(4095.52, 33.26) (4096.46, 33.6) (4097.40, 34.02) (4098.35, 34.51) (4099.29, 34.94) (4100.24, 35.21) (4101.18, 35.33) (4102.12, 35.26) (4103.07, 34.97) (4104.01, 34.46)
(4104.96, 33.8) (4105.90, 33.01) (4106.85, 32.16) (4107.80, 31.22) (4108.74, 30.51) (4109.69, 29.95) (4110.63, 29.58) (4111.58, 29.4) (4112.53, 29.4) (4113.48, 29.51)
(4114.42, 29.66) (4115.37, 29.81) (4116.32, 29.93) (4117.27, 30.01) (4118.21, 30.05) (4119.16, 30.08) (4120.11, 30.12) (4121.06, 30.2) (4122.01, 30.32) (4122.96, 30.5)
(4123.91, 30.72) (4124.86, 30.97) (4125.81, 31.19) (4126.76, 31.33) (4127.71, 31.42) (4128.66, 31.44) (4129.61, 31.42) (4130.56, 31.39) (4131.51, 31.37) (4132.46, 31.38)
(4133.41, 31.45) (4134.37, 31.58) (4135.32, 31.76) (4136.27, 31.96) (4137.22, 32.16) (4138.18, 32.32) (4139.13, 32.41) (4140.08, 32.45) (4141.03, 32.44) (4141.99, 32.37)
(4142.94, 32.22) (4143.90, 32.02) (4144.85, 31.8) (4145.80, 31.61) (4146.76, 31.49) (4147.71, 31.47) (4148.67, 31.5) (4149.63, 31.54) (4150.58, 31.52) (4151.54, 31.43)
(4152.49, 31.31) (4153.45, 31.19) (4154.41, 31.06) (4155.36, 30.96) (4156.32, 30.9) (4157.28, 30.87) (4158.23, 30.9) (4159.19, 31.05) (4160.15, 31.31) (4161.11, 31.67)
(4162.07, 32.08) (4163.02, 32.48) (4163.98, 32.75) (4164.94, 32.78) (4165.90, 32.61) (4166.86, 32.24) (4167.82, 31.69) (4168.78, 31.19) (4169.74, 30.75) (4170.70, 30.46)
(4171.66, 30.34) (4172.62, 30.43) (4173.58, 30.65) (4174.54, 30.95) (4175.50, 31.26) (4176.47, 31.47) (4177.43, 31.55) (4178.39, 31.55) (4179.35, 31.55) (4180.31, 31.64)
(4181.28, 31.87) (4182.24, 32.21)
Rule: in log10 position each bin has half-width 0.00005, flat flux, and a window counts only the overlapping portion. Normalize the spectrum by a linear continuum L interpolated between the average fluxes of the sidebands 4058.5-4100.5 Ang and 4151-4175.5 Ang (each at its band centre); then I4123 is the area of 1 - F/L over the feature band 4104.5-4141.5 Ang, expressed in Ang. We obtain 2.3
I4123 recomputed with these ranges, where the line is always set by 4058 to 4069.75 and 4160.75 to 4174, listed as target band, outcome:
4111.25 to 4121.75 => 1.3 Ang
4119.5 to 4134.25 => 1.2 Ang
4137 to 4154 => 0.5 Ang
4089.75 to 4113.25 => 1.5 Ang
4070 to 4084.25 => 0.4 Ang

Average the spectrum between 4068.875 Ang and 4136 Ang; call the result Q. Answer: 32.8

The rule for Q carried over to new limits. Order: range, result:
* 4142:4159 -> 31.4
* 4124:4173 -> 31.6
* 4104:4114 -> 31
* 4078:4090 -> 32.4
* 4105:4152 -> 31.2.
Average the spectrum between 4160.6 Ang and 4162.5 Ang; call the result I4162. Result 31.8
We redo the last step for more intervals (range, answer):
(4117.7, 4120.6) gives 30.1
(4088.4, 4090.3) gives 33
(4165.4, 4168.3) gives 32.2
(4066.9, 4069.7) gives 39.8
